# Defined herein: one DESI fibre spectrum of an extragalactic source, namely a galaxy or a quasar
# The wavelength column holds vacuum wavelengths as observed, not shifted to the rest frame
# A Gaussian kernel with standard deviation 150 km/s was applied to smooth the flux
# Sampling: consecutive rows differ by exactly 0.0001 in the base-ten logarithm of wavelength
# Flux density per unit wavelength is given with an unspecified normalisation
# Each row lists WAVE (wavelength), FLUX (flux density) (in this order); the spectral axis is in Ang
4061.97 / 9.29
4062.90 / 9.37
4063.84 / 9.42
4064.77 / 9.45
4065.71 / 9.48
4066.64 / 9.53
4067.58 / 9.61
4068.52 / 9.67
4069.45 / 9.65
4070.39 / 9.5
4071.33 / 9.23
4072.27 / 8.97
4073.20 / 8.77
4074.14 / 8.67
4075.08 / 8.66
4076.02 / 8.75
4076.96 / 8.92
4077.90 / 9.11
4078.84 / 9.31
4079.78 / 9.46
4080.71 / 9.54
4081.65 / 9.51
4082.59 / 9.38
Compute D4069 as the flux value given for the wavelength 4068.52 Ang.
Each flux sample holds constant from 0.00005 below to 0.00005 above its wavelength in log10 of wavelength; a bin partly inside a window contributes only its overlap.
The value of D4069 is 9.67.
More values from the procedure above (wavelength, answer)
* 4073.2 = 8.77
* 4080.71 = 9.54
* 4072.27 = 8.97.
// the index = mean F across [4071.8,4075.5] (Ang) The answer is 8.78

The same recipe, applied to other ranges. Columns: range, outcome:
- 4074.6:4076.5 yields 8.68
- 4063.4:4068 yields 9.51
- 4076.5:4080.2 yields 9.19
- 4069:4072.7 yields 9.32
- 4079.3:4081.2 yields 9.54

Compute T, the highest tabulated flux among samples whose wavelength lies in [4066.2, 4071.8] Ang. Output 9.67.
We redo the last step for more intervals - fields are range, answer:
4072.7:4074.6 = 8.77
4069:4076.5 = 9.65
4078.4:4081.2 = 9.54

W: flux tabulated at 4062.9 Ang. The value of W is 9.37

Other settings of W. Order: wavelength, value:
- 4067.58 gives 9.61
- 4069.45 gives 9.65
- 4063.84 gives 9.42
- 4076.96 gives 8.92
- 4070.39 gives 9.5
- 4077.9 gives 9.11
